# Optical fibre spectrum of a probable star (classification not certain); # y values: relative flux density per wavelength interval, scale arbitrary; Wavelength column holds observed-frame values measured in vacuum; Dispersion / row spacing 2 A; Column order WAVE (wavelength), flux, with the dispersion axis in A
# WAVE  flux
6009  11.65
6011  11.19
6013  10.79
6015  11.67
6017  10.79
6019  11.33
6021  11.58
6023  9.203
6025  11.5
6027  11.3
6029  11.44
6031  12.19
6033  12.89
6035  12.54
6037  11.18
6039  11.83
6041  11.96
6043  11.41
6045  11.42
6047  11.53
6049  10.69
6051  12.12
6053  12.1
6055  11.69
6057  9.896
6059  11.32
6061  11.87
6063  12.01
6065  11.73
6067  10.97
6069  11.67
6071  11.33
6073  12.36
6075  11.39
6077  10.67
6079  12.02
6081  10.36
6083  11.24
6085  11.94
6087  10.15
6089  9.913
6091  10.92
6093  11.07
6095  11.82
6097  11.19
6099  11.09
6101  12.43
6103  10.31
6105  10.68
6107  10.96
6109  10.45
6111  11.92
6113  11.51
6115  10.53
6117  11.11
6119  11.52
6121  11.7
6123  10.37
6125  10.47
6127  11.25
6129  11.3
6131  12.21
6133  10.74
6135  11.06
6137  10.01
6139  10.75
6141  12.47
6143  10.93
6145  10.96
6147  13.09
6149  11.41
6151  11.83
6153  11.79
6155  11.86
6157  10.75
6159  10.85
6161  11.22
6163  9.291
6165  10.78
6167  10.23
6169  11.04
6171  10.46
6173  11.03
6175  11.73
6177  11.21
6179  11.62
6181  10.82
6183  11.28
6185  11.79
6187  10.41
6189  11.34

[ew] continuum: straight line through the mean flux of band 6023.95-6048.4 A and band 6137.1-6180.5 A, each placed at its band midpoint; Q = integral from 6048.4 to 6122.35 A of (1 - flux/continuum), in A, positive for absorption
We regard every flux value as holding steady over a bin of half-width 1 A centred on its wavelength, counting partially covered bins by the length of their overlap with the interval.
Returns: 1.64 A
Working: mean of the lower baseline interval 11.7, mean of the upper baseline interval 11.2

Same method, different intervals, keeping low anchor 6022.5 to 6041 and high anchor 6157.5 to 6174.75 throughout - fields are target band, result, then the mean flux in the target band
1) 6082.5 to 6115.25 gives 0.2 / 11.1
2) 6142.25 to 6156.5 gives -1.2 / 11.7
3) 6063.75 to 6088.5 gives 0.1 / 11.3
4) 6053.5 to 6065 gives 0.0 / 11.4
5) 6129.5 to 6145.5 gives -0.4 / 11.2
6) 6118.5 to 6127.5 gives 0.0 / 11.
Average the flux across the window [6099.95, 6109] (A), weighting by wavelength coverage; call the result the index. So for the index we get 11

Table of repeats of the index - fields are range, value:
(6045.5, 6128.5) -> 11.2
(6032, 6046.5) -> 11.9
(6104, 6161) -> 11.2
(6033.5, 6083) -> 11.5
